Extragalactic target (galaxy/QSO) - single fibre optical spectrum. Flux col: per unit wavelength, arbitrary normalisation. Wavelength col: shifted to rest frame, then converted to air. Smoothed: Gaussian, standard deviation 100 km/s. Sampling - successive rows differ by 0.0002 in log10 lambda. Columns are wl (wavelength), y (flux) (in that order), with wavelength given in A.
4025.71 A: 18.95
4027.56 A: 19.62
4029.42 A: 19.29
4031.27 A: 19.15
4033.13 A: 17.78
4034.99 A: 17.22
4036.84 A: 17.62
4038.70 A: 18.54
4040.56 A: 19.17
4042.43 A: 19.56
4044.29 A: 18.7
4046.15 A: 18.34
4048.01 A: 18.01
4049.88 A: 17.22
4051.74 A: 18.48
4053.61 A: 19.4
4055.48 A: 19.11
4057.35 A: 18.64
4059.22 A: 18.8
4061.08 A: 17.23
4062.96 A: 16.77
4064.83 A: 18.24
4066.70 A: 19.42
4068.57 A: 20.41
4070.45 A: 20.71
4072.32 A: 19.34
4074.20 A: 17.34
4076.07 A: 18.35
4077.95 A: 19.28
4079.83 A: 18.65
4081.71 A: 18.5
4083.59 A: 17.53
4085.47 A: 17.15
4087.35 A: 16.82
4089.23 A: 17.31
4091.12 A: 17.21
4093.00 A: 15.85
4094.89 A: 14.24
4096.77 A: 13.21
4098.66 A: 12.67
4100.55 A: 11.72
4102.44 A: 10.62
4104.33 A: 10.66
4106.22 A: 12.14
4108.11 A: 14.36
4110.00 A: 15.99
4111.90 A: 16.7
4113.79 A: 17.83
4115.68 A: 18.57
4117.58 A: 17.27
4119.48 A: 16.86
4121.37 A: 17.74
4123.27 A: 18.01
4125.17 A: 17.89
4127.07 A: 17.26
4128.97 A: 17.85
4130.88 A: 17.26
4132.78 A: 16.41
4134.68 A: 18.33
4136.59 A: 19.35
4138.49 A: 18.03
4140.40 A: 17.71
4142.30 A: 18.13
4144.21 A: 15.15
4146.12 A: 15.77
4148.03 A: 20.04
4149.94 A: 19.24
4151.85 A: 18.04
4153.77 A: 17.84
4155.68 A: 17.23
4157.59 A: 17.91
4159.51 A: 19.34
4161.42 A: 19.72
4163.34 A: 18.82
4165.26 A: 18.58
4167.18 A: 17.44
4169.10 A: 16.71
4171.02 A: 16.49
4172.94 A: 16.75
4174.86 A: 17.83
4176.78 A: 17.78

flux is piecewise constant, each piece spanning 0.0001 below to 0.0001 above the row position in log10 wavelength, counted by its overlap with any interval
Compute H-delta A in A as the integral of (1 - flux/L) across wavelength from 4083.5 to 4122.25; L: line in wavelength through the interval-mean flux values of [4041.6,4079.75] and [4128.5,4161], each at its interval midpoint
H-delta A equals 6.3 A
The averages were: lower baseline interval 18.7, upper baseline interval 17.9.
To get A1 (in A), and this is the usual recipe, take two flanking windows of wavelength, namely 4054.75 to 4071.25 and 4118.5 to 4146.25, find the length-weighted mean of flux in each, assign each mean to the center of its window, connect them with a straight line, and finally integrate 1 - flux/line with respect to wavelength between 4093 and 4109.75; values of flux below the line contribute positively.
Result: 4.9 A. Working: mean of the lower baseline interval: 18.8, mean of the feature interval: 12.8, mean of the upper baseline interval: 17.5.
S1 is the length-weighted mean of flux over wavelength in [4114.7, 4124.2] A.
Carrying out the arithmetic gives 17.7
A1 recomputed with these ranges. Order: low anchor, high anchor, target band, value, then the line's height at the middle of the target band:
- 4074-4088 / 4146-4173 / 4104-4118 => 1.9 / 18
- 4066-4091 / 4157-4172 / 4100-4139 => 4.3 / 18.3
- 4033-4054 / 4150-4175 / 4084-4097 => 1.4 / 18.2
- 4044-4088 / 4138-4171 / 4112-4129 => 0.5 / 18.1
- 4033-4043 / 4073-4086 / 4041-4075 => -0.8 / 18.2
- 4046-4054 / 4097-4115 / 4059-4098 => -4.3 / 15.9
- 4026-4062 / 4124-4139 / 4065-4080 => -0.7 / 18.3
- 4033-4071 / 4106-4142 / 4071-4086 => -0.2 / 18.1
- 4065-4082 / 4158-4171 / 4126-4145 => 1.0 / 18.5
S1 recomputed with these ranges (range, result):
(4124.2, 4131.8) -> 17.5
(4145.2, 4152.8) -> 18.3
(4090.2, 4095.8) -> 15.8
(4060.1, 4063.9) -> 17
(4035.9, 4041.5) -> 18.4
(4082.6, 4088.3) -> 17.2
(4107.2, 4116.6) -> 16.7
